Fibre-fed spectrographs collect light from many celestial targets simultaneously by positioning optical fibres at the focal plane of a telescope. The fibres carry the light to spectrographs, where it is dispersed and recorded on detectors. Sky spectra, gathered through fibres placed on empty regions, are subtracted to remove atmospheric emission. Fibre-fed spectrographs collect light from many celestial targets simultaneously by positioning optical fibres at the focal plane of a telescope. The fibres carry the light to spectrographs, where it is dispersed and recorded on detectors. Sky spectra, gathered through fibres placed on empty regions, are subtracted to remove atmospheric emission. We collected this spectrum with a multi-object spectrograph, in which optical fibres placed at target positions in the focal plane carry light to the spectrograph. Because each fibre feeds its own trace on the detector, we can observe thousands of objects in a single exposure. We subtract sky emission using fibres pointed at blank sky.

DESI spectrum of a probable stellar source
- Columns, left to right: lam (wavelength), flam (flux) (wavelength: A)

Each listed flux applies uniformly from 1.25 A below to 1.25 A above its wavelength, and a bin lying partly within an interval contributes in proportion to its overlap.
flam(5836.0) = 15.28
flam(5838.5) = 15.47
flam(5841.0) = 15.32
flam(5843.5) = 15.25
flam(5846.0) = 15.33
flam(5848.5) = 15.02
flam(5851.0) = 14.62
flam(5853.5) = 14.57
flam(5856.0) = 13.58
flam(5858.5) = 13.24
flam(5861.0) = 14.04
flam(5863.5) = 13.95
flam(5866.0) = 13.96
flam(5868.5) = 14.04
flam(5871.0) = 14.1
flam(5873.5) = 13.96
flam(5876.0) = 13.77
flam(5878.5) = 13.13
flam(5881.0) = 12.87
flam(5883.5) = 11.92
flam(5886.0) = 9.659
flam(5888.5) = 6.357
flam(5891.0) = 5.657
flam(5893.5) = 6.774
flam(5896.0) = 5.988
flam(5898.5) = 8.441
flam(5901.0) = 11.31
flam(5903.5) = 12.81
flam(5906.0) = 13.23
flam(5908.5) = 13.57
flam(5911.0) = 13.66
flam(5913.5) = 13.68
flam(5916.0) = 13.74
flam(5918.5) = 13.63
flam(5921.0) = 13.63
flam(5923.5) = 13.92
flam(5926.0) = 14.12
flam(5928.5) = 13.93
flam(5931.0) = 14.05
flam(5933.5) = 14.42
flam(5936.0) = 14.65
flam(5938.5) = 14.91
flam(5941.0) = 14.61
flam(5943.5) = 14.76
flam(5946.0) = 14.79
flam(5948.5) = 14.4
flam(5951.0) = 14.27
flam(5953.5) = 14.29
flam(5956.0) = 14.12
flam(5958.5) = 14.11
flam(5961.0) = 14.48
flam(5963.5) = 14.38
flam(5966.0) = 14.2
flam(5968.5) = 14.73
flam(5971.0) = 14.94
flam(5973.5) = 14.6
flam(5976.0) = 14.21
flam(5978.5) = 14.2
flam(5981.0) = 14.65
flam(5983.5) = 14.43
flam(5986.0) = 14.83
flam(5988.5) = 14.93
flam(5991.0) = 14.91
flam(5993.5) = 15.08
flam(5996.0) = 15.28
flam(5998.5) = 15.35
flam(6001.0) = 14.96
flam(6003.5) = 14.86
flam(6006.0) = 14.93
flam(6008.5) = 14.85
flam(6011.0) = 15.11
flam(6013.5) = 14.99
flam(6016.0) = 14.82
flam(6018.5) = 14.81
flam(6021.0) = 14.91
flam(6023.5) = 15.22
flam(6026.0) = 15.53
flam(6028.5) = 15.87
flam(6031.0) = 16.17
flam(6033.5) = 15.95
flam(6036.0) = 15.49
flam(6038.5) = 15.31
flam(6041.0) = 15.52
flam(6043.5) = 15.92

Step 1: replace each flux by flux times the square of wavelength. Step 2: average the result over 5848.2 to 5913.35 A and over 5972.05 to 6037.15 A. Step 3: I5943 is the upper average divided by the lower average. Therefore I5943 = 1.3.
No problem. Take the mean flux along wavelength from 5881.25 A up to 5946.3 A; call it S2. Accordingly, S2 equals 12.2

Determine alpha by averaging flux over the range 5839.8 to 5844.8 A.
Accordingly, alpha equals 15.3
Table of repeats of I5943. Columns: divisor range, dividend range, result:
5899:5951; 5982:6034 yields 1.12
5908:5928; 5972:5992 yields 1.08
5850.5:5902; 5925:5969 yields 1.26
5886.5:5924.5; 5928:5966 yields 1.32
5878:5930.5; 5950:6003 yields 1.30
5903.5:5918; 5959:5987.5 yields 1.10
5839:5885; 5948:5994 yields 1.07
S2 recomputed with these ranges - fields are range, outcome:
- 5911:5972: 14.3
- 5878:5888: 11.4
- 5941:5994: 14.5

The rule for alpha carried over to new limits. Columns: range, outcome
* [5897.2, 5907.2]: 11.4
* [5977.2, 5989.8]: 14.6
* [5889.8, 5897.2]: 6.14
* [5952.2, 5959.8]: 14.2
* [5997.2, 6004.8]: 15.1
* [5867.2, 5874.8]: 14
